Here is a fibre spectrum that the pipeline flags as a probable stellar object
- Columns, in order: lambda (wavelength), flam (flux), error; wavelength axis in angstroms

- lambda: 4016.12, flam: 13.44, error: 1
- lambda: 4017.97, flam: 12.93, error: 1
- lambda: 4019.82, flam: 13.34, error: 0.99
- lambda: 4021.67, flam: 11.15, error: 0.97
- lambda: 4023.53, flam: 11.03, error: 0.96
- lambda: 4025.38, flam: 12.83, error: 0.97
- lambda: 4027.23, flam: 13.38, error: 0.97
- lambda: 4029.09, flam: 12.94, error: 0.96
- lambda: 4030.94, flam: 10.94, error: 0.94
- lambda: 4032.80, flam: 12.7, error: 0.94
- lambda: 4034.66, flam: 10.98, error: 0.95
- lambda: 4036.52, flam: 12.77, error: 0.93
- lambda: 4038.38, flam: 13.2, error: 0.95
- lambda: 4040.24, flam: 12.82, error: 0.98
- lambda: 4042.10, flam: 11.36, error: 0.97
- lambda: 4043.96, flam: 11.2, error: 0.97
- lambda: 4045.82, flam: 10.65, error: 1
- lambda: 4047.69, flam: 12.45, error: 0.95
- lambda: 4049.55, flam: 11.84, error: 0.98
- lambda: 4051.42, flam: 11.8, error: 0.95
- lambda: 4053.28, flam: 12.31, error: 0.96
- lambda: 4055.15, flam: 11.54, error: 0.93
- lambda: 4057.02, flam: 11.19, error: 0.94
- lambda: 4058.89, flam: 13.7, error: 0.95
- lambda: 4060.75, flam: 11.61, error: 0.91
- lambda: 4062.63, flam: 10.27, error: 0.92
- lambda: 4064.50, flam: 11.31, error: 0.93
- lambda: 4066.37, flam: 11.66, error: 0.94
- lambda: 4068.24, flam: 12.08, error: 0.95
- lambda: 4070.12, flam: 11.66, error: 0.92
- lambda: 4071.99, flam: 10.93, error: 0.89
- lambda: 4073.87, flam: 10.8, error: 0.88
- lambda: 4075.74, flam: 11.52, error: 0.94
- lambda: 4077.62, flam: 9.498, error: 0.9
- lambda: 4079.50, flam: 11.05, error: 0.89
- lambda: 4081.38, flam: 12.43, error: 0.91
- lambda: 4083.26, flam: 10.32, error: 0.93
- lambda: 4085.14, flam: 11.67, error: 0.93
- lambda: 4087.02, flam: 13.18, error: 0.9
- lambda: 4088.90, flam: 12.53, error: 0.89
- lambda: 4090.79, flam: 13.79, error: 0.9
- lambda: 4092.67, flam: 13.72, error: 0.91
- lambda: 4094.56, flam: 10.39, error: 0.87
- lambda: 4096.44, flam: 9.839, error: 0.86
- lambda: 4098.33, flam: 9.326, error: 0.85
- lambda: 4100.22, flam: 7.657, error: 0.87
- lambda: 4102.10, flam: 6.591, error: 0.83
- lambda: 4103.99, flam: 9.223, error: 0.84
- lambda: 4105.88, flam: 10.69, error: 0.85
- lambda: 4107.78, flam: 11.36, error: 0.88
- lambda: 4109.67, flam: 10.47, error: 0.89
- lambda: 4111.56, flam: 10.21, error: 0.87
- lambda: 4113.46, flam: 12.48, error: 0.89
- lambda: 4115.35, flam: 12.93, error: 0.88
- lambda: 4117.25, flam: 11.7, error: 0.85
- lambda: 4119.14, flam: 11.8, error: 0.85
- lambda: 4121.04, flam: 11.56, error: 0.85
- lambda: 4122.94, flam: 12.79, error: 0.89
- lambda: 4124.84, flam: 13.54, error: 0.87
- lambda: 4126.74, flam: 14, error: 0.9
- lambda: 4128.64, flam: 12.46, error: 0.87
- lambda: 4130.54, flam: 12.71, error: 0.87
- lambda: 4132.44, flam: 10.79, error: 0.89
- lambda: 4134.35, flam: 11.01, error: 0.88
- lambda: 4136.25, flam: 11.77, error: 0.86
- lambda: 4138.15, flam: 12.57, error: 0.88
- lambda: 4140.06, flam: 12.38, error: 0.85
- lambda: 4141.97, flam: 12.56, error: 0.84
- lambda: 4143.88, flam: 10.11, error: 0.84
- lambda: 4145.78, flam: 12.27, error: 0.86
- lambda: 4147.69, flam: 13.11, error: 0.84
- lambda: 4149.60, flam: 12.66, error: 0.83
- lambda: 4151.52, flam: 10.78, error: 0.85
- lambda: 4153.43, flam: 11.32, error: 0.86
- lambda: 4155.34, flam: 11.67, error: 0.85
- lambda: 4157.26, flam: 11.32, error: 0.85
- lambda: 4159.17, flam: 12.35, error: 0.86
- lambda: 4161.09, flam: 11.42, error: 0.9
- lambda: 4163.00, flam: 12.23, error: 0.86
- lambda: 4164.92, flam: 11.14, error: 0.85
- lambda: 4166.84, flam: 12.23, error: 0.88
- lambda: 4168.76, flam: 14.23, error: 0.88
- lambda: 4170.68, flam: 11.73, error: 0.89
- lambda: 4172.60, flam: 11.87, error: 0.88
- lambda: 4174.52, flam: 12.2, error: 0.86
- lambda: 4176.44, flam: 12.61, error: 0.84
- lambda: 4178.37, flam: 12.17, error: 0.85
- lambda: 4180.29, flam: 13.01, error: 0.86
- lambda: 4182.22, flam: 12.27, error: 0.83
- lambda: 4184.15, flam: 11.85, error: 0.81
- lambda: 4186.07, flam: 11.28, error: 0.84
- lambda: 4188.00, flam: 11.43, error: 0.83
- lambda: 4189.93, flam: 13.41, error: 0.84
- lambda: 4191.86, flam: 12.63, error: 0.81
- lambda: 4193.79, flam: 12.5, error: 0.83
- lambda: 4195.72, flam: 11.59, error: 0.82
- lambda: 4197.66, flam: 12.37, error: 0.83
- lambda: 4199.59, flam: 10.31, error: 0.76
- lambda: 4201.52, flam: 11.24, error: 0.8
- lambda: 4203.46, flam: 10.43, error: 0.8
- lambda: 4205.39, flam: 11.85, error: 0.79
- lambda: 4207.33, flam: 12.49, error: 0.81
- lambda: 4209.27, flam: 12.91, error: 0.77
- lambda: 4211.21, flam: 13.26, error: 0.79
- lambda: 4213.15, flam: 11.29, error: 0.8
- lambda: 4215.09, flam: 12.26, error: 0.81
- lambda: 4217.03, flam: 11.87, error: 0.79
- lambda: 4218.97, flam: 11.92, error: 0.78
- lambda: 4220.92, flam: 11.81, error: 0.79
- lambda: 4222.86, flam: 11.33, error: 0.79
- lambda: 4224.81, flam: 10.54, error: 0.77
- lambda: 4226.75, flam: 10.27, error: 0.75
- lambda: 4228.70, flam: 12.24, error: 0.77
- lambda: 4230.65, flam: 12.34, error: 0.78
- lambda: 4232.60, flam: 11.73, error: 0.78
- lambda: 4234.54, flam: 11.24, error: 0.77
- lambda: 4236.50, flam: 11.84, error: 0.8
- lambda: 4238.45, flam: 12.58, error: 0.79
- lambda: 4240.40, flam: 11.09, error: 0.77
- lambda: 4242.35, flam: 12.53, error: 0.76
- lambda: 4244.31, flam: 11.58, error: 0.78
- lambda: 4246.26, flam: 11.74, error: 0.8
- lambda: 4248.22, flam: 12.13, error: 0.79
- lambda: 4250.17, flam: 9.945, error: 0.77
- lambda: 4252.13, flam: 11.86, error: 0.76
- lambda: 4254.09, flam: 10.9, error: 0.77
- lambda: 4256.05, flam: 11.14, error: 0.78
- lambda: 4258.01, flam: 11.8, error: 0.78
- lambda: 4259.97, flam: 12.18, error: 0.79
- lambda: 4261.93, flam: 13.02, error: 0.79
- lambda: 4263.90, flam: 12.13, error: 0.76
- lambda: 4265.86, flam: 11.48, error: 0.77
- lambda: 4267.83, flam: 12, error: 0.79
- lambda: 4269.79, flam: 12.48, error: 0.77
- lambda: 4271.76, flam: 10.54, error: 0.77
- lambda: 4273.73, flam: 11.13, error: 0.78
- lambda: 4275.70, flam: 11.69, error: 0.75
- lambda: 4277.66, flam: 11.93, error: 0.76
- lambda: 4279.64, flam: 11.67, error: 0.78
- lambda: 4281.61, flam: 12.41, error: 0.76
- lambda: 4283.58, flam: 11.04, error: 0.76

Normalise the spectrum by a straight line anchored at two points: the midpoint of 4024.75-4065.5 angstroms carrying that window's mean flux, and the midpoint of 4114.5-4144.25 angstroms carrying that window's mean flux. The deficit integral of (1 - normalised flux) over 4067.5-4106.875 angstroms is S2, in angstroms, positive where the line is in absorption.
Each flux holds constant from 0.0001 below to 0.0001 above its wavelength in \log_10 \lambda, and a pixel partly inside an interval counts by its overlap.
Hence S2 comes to 3.9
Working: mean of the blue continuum 12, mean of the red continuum 12.2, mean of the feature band 10.9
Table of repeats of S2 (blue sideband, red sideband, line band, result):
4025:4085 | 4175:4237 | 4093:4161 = 2.3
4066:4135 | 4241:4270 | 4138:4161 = -0.8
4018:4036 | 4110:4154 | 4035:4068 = 0.8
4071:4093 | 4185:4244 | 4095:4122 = 3.1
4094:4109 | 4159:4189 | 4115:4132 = -3.9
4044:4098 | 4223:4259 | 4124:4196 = -3.6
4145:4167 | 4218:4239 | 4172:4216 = -1.2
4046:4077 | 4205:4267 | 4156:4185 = -1.1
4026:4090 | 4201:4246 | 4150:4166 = 0.3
